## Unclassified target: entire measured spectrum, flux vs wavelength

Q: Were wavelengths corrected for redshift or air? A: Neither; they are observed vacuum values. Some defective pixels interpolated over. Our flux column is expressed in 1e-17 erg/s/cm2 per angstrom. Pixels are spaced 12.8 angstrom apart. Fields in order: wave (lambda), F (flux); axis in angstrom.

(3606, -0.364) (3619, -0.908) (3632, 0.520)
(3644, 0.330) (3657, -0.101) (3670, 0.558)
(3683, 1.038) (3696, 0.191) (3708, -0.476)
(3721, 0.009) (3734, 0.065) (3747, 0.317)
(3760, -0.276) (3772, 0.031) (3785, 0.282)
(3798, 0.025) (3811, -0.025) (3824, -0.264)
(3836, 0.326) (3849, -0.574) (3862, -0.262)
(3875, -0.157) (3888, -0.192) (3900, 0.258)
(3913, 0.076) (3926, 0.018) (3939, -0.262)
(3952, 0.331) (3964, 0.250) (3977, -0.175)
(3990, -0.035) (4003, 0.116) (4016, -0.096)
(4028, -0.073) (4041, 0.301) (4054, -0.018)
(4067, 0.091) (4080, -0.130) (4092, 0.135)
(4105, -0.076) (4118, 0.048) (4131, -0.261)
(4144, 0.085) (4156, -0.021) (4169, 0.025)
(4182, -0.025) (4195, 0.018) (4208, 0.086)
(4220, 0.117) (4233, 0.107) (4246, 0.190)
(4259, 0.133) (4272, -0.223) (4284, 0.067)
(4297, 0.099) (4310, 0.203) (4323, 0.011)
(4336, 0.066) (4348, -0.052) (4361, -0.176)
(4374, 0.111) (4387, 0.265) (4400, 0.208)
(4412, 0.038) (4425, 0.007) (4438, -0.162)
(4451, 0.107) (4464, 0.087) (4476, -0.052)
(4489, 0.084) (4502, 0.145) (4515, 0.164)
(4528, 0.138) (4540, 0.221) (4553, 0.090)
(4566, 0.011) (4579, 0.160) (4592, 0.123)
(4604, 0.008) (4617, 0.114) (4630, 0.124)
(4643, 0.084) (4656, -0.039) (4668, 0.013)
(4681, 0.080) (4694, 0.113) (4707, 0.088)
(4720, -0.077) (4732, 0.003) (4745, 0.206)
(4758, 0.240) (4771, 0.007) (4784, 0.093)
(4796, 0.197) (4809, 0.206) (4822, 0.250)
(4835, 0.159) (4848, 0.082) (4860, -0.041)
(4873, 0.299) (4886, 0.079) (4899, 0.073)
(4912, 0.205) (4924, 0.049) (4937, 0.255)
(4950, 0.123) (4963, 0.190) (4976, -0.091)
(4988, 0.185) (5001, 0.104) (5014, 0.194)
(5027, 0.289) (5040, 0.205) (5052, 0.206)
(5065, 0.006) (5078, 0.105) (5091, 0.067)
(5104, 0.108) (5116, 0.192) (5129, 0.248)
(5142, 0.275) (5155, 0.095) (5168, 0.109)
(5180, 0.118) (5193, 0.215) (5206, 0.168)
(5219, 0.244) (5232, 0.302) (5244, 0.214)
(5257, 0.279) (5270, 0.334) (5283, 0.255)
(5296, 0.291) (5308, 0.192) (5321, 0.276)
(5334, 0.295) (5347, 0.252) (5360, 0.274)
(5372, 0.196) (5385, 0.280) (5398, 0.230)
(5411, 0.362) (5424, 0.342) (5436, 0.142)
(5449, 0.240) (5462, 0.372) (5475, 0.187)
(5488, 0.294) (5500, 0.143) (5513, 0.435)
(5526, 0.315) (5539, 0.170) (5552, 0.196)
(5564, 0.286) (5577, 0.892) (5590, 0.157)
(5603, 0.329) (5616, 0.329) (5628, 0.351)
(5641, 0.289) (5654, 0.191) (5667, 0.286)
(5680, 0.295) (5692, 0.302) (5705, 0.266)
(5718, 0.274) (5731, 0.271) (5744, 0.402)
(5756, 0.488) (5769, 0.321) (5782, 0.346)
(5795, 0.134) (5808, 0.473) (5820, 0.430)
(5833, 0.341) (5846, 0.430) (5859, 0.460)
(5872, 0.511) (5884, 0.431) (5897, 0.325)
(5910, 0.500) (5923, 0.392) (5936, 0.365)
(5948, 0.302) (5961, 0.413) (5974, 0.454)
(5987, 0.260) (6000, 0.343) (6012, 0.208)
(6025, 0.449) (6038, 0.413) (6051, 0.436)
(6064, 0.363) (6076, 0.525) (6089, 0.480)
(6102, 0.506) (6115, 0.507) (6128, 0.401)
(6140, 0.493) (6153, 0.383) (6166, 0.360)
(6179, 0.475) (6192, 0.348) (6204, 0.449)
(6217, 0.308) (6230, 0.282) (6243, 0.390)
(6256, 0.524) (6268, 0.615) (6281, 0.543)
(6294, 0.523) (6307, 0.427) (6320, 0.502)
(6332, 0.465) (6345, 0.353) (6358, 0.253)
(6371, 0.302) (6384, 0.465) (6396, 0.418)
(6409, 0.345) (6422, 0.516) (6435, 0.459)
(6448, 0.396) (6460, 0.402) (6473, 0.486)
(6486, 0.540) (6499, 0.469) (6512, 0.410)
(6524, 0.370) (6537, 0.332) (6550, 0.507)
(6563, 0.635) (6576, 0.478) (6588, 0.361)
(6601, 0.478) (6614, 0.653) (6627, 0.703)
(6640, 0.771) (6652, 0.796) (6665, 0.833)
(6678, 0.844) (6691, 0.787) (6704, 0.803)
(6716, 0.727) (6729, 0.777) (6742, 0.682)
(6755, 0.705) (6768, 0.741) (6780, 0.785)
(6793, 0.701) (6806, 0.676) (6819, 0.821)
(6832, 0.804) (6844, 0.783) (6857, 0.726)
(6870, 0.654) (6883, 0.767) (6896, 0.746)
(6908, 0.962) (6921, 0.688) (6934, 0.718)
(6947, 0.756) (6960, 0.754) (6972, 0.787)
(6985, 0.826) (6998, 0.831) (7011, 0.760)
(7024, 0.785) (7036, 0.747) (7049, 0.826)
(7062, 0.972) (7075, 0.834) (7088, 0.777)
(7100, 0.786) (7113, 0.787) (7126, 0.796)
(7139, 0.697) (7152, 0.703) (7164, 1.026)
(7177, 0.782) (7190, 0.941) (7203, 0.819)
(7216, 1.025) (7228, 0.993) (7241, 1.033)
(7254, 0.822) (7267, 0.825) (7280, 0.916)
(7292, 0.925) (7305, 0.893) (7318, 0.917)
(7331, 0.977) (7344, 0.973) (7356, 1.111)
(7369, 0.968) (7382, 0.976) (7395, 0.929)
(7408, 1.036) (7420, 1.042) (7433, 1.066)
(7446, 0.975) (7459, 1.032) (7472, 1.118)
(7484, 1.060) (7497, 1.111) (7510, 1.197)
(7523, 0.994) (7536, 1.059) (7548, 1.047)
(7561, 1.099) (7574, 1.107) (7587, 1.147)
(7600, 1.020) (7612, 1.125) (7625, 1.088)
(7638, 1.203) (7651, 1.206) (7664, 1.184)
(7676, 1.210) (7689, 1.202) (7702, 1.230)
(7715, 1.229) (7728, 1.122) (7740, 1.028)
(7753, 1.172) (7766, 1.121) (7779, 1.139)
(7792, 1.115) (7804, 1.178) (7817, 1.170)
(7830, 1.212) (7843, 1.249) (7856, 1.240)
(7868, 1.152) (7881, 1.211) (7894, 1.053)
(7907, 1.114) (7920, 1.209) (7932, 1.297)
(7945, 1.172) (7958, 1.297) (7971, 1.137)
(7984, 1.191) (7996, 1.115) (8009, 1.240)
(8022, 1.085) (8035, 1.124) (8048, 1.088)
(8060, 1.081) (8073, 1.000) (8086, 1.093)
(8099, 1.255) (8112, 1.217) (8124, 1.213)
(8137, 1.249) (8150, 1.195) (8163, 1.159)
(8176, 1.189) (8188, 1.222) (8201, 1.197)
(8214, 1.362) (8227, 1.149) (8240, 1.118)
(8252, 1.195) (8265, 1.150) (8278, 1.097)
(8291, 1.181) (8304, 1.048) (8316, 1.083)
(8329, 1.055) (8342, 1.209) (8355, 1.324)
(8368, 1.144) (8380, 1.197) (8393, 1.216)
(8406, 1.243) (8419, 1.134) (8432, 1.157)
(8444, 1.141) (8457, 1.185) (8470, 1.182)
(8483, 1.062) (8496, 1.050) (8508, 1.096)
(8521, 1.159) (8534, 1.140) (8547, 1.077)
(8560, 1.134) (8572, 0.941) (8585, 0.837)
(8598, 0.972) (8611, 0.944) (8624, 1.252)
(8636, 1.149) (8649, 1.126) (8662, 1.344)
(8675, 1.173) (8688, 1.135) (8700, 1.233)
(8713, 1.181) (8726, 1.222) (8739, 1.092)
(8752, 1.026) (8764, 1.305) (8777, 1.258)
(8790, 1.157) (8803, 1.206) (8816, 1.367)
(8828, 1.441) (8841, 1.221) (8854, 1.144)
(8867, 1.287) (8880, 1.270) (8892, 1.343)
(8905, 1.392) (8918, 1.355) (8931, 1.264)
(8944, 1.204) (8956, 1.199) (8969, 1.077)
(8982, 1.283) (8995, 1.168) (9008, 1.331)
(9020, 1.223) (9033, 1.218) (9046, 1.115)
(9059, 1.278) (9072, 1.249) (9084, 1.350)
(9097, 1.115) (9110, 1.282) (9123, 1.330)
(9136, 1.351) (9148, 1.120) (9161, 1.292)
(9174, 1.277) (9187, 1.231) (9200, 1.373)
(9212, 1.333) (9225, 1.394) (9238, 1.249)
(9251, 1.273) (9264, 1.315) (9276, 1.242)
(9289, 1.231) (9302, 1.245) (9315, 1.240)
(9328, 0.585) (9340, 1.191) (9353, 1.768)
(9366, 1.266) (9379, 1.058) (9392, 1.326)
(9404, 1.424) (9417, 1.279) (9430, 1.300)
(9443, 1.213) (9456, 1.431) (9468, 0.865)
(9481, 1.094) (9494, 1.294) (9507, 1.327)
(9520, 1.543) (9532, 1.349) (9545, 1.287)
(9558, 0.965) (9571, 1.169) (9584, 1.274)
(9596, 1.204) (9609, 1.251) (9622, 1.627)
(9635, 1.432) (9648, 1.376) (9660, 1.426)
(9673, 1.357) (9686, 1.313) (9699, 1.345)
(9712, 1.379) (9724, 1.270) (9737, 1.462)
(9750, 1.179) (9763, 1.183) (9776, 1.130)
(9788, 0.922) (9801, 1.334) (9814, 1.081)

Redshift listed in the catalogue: 0.659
